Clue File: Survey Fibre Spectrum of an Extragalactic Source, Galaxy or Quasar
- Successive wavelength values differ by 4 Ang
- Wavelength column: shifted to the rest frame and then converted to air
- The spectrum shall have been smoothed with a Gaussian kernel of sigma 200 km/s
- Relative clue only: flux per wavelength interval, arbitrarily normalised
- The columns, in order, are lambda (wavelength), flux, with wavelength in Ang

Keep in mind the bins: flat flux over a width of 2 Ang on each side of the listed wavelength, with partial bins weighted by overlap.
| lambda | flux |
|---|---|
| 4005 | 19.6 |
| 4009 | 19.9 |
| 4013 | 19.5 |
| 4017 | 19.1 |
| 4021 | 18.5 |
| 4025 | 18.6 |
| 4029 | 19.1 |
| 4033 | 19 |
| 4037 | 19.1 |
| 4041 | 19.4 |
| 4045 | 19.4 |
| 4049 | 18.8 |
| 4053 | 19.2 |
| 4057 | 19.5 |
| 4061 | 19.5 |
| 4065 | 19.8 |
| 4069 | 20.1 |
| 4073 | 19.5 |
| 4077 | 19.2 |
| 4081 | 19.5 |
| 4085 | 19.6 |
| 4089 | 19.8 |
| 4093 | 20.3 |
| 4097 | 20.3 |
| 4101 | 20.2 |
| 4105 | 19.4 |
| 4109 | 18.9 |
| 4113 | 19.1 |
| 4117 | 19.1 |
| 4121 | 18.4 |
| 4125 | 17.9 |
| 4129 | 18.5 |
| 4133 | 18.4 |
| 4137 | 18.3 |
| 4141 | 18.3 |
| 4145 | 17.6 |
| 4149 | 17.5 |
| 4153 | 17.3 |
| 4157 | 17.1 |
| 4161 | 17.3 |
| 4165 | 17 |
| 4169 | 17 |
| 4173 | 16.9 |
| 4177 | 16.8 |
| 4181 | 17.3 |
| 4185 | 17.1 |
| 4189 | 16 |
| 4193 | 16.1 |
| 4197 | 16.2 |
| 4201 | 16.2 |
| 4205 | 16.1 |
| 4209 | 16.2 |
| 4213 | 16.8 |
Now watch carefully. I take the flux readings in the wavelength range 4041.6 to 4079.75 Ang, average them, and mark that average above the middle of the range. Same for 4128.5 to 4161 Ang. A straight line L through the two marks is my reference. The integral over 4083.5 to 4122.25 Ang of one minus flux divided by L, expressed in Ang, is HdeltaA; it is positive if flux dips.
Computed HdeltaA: -1.88 Ang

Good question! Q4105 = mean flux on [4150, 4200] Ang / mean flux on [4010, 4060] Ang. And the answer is 0.9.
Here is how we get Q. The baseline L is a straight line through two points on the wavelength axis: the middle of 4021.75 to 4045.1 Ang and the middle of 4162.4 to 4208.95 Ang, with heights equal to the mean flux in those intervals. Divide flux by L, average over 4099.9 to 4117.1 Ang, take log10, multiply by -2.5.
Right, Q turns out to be -0.087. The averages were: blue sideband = 19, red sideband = 16.6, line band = 19.3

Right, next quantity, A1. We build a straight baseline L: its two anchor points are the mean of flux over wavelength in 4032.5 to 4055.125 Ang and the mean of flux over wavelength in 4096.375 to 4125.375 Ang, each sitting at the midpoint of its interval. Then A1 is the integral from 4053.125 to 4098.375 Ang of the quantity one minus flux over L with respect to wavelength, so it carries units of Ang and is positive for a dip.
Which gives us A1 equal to -1.3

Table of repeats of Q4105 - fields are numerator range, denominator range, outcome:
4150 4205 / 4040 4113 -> 0.86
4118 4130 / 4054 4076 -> 0.93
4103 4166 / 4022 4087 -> 0.94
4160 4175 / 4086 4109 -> 0.86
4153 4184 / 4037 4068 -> 0.88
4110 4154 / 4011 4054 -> 0.96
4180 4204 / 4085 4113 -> 0.83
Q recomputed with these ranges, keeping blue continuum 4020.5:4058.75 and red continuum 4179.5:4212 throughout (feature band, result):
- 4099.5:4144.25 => -0.06 mag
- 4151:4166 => -0.01 mag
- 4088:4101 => -0.12 mag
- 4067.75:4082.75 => -0.06 mag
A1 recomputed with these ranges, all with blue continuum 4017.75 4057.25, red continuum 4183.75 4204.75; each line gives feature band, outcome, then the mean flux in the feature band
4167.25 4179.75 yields -0.2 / 16.9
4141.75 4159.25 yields -0.4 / 17.4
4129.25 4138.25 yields -0.5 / 18.4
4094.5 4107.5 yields -1.5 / 19.9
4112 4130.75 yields -1.1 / 18.6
